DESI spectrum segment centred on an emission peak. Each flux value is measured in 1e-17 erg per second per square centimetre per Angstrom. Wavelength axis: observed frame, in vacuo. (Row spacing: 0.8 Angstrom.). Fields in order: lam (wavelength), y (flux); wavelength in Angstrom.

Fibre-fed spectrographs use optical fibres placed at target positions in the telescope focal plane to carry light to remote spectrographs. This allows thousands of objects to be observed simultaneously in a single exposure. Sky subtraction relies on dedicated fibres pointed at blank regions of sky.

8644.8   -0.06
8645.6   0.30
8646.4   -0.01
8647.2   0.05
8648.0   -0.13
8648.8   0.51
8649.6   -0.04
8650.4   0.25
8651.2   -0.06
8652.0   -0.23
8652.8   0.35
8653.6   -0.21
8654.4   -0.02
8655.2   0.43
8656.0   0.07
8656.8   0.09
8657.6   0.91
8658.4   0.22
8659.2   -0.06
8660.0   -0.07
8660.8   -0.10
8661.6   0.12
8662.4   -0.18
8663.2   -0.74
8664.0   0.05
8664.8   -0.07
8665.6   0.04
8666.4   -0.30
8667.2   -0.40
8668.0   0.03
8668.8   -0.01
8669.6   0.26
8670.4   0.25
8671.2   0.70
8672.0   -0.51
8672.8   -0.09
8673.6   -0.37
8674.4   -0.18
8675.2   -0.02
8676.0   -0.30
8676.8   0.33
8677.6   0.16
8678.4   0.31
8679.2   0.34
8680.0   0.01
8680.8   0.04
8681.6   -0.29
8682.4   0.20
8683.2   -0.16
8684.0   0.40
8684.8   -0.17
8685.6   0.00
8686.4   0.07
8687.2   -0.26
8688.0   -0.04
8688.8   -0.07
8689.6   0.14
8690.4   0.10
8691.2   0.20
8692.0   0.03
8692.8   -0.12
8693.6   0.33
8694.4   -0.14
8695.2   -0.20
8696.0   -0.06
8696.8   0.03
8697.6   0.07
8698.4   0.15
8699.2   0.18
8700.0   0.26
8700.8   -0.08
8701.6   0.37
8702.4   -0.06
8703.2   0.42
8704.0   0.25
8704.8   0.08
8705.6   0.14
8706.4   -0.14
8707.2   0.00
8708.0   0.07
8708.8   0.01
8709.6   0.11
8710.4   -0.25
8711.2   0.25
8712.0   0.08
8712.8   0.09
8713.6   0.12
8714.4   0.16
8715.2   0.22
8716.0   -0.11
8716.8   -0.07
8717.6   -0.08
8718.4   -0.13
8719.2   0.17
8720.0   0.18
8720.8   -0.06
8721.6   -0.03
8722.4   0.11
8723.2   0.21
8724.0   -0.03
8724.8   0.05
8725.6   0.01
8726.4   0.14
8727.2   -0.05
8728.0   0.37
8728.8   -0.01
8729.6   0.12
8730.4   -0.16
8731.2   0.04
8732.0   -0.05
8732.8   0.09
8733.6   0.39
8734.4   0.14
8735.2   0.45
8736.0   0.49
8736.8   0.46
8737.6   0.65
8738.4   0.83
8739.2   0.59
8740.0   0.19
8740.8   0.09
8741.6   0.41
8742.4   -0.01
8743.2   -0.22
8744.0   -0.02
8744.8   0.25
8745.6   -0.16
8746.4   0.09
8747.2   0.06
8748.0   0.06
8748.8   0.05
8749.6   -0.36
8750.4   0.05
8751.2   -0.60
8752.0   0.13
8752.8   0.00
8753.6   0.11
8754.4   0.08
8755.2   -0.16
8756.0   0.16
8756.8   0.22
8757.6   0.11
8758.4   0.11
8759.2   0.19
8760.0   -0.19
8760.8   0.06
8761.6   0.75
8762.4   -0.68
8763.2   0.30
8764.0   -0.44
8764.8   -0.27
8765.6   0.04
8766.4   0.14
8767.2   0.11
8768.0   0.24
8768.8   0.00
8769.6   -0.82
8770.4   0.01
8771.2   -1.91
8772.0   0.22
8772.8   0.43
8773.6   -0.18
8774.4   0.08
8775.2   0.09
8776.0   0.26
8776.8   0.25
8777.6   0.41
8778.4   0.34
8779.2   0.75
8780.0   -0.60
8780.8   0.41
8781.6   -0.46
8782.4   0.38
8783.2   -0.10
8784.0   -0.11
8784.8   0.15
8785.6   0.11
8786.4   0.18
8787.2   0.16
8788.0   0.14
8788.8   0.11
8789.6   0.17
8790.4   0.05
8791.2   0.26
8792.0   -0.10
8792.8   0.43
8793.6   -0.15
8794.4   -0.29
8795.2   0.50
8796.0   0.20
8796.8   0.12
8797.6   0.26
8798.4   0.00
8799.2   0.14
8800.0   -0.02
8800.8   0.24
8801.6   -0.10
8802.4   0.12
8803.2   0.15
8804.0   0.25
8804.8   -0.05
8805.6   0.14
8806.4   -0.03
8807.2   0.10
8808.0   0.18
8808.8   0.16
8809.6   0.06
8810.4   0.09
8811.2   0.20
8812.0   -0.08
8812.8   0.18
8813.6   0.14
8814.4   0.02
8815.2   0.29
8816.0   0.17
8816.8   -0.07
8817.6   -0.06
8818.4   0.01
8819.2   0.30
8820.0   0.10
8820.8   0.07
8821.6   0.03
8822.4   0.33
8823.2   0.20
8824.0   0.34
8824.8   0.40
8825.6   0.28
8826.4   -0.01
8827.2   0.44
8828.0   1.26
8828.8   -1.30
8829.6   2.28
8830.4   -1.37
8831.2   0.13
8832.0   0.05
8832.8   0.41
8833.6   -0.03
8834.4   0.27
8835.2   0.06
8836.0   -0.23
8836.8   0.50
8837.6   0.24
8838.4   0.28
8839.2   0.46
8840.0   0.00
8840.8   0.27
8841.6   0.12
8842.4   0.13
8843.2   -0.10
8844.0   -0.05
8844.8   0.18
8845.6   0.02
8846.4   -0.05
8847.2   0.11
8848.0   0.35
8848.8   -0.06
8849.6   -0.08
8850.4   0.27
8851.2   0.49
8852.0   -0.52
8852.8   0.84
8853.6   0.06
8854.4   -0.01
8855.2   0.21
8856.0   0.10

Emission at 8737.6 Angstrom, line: H-beta 4861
